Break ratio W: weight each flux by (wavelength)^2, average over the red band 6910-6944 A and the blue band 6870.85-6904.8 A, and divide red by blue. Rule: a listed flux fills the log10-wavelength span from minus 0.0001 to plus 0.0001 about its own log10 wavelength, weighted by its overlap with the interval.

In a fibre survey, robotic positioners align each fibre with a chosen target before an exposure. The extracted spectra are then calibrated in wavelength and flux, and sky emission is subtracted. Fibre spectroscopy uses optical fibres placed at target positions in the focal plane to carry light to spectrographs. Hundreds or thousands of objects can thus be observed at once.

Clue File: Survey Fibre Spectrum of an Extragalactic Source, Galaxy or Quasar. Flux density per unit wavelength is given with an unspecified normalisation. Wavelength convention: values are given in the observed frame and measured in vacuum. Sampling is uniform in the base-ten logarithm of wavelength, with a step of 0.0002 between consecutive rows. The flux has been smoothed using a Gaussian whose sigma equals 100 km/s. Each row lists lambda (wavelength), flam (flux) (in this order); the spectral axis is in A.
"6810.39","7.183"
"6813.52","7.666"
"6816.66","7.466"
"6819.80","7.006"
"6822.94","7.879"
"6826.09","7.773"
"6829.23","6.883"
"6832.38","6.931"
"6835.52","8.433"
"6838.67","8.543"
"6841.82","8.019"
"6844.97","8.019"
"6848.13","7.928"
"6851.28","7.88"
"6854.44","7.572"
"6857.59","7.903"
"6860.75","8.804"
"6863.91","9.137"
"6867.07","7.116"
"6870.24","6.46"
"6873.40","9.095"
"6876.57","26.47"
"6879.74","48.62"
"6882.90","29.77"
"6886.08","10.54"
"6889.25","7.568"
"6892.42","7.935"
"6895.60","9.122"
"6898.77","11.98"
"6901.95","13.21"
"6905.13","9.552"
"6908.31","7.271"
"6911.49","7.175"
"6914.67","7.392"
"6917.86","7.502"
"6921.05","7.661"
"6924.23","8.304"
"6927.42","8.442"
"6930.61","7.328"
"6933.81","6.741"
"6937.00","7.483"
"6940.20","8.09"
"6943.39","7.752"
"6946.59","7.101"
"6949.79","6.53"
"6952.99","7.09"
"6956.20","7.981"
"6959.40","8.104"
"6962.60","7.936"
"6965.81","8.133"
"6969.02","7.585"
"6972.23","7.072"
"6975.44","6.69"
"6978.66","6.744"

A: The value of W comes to 0.46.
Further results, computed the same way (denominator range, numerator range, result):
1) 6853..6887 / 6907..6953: 0.48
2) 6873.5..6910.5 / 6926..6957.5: 0.47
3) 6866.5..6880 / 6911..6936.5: 0.44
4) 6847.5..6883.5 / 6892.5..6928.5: 0.62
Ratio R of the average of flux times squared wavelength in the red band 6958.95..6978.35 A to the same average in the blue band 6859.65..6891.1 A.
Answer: 0.47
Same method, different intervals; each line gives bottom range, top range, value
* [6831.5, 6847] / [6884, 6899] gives 1.25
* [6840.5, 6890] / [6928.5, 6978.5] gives 0.57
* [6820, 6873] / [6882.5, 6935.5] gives 1.22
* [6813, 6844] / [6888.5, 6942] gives 1.12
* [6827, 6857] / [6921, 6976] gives 1.00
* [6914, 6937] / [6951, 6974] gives 1.02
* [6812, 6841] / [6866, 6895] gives 2.26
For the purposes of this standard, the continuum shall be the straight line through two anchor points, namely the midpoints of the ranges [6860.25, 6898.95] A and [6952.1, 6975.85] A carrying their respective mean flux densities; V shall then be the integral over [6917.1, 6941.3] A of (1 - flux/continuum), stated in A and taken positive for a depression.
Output 6.77 A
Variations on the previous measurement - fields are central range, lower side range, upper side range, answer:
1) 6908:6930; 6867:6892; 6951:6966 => 9.0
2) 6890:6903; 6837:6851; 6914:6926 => -4.0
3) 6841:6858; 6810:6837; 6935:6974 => -0.9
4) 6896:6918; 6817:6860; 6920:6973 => -4.6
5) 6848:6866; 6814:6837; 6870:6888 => 9.0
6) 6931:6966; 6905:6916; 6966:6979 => -0.8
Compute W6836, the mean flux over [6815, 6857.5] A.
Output 7.72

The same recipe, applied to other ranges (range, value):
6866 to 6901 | 16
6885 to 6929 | 8.81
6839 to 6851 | 8.03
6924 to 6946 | 7.67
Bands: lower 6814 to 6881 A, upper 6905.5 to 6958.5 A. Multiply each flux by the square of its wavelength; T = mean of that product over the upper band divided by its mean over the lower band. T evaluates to 0.7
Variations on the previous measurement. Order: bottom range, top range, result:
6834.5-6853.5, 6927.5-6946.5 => 0.95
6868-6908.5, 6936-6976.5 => 0.50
